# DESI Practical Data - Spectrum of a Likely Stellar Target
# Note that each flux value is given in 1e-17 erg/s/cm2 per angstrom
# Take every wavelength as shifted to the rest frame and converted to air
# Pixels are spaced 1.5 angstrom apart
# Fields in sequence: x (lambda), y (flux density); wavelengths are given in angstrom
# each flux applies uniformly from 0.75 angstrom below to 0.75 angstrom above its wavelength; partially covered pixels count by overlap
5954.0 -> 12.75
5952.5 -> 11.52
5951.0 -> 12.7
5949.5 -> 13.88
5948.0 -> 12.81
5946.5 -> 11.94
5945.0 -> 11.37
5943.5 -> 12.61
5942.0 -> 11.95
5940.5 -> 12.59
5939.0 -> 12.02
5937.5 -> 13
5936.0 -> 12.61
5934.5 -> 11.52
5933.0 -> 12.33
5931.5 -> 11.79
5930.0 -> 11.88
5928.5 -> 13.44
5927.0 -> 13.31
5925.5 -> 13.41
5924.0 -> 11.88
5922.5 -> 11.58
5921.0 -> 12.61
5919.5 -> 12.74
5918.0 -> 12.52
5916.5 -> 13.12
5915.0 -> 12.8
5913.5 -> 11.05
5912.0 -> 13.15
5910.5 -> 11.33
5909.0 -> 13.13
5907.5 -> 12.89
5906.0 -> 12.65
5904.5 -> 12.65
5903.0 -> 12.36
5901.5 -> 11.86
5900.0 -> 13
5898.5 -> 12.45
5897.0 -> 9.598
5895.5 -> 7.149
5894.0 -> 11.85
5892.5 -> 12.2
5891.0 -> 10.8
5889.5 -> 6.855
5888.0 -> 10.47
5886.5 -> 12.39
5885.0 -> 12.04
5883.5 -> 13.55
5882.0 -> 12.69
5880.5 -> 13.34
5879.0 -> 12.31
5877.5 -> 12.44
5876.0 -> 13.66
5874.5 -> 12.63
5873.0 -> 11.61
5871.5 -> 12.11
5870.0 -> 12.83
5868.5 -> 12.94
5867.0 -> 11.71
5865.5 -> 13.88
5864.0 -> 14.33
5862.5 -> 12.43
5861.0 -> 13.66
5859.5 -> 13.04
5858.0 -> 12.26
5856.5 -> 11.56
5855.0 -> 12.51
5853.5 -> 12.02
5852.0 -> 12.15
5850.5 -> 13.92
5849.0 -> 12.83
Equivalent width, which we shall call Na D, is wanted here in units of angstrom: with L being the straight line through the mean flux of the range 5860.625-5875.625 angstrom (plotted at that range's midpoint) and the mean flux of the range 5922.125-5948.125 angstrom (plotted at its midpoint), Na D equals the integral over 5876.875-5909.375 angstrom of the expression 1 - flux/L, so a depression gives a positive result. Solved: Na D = 2.3 angstrom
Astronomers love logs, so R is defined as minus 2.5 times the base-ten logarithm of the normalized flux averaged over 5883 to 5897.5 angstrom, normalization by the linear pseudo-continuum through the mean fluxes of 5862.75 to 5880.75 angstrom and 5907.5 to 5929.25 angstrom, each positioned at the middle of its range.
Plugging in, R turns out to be 0.19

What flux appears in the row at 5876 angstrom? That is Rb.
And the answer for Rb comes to 13.66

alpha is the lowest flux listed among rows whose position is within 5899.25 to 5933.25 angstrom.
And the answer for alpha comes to 11.05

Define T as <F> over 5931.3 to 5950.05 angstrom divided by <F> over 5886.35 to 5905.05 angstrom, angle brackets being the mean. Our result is 1.1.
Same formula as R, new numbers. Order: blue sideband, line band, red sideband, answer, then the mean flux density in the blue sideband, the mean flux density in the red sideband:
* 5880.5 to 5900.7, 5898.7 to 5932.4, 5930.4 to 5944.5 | -0.07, 11.2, 12.2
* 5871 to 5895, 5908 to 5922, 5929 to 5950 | -0.03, 11.9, 12.3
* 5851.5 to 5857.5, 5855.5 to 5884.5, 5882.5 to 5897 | -0.12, 12.1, 10.8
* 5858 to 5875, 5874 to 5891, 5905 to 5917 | 0.06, 12.8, 12.5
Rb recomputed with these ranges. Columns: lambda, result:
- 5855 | 12.51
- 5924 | 11.88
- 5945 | 11.37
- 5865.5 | 13.88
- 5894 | 11.85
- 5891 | 10.8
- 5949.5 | 13.88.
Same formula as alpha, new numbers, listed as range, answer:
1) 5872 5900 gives 6.855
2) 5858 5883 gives 11.61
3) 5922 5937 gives 11.52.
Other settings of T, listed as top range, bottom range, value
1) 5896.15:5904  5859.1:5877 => 0.92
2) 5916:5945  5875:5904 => 1.07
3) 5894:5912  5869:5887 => 0.93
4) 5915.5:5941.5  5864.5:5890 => 1.02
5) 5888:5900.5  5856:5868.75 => 0.81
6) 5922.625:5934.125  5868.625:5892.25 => 1.04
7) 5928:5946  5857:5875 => 0.96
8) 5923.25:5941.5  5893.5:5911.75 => 1.06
